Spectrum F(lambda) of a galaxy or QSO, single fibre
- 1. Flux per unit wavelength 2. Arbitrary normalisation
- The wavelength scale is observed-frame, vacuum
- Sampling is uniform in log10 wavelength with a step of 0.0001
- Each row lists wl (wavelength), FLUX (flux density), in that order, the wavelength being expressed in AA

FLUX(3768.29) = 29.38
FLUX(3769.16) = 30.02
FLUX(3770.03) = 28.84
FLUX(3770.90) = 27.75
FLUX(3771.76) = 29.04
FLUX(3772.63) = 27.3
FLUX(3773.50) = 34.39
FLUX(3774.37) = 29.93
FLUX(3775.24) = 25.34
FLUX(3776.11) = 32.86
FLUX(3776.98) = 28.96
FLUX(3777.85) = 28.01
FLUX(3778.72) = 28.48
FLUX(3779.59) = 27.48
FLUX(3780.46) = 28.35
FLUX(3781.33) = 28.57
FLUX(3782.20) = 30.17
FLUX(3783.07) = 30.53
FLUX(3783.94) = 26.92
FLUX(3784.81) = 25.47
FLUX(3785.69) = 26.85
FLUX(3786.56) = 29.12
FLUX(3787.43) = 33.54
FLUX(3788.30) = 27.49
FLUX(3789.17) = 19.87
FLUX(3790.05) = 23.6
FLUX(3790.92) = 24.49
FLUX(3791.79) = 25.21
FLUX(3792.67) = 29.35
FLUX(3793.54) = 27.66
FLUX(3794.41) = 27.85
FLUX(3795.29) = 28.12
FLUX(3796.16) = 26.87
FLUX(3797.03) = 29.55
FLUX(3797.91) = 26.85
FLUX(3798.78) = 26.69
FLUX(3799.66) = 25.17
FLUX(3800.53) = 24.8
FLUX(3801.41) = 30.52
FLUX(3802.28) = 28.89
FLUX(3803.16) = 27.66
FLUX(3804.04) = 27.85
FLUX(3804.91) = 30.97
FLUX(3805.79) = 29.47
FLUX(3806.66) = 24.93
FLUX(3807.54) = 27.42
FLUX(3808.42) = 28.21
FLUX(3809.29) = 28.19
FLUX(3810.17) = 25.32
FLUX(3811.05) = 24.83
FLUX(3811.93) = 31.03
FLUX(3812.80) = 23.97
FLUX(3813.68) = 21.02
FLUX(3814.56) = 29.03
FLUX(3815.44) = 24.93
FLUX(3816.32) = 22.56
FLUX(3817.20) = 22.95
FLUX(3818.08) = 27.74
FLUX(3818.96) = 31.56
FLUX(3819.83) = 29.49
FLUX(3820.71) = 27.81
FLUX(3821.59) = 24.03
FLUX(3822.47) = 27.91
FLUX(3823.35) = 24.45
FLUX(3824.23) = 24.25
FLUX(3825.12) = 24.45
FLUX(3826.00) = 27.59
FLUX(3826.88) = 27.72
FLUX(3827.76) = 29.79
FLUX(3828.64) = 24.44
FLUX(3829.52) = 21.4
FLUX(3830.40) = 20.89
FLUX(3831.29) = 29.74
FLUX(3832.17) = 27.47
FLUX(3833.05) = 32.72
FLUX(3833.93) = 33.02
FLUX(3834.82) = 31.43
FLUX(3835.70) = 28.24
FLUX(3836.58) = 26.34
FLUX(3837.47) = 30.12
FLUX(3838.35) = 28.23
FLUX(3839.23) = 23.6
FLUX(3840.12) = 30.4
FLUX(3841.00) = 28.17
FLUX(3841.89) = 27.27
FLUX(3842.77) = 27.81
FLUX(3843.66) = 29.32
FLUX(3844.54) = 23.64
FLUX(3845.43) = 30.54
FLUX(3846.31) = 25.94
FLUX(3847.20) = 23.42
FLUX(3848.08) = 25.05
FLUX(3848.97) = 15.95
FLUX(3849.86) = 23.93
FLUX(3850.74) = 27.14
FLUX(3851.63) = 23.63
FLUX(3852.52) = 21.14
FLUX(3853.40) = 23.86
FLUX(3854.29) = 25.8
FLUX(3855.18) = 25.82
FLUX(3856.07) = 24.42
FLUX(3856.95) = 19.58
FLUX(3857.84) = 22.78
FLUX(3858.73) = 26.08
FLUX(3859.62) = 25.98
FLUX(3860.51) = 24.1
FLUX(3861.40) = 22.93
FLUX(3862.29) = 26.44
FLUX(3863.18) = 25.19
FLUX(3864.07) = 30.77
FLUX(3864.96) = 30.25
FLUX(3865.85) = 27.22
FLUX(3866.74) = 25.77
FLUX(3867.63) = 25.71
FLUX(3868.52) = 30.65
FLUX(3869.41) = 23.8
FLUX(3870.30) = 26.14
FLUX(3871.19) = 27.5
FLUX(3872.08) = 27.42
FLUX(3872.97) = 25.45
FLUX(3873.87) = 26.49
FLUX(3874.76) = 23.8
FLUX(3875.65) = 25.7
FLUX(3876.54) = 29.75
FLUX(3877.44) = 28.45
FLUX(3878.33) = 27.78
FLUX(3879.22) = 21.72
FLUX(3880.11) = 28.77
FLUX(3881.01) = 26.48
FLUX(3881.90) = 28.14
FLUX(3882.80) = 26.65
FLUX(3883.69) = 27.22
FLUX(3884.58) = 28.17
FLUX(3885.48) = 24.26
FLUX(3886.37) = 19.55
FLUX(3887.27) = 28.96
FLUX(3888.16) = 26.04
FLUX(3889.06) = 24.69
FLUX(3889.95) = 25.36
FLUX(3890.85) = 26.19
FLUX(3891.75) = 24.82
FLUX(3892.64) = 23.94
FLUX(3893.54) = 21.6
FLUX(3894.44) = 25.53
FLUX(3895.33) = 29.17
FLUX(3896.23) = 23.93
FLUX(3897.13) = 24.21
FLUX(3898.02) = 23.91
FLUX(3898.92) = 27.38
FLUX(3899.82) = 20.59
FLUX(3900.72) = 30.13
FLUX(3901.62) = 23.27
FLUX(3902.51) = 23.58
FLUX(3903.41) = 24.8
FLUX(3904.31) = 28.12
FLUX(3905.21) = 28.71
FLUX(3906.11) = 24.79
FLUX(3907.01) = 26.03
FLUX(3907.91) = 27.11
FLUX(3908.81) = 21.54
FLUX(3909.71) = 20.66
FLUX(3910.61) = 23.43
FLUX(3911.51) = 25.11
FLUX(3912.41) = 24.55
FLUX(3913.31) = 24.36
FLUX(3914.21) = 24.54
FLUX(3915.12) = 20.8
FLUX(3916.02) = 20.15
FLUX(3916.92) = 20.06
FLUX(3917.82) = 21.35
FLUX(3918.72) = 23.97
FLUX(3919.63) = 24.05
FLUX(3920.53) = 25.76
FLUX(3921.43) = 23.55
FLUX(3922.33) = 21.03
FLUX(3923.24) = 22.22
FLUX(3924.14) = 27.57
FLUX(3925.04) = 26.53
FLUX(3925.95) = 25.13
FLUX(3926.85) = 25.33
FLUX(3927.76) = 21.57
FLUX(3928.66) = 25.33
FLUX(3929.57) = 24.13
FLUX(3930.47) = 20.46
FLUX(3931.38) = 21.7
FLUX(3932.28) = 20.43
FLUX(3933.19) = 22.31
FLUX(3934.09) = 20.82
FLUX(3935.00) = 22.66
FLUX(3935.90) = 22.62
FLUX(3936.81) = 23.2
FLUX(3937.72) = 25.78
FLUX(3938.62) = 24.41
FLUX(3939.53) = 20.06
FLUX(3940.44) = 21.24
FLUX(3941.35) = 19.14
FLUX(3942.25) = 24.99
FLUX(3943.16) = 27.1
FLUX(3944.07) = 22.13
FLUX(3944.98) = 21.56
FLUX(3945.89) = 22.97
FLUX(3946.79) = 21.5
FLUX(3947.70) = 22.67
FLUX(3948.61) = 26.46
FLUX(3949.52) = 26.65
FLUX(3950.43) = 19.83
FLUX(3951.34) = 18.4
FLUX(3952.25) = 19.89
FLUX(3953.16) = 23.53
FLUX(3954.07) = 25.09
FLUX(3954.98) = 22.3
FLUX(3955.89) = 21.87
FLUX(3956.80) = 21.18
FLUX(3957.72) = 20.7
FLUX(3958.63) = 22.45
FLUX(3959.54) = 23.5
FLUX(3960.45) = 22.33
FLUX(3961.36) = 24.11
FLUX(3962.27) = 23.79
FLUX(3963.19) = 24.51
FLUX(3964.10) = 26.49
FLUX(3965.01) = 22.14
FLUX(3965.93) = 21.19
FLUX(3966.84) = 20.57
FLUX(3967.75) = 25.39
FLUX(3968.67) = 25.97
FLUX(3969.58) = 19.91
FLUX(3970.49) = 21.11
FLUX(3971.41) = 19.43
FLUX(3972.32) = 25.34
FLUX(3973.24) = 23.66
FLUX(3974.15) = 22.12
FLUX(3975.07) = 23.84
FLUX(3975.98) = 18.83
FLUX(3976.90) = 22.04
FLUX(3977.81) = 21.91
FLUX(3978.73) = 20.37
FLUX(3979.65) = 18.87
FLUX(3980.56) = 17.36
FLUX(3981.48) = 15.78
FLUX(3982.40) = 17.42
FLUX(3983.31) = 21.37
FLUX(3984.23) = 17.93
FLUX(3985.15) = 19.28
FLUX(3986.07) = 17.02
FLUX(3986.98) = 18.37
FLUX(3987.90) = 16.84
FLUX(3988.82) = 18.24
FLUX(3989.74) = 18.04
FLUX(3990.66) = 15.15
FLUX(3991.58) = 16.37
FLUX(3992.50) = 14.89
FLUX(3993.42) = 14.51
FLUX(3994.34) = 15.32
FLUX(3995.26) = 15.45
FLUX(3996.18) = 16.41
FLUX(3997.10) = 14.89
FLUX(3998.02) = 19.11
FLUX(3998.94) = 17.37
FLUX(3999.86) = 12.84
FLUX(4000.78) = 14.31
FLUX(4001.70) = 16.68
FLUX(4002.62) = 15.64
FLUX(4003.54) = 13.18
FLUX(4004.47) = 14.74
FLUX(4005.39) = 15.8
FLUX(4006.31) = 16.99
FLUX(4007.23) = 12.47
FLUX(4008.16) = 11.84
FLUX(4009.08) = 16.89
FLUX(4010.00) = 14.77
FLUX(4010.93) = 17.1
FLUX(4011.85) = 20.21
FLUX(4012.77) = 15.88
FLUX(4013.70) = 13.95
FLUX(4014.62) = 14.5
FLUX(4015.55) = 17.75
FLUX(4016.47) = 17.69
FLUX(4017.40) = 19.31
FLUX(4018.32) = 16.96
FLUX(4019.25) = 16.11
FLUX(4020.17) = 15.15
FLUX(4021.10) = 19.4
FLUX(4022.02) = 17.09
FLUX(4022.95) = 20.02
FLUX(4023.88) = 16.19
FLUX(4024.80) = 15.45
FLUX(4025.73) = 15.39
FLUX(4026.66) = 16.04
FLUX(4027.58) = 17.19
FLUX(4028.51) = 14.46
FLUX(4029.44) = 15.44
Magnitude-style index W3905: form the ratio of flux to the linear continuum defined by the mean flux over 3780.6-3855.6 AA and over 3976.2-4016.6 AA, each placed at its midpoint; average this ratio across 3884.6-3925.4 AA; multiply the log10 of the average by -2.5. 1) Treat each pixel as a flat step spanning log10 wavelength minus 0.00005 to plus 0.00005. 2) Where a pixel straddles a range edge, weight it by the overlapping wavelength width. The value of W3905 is -0.12 mag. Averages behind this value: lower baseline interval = 26.8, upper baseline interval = 16.7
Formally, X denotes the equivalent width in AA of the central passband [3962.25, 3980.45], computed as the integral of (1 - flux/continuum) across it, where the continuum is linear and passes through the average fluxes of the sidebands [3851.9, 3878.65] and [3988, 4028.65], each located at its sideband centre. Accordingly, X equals -3.5 AA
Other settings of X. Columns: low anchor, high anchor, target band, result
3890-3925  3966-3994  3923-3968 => -2.3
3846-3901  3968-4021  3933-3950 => -1.7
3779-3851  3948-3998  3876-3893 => -1.4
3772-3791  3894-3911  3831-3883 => -0.4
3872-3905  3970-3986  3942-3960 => -0.6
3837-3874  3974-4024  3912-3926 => -1.0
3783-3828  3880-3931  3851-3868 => 0.3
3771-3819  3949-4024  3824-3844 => -1.5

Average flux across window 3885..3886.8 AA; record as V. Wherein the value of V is 22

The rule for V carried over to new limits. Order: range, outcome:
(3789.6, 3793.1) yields 25.6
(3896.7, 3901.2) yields 25.2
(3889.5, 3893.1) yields 25.1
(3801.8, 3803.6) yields 28.3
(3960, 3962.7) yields 23.4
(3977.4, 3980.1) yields 20.3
